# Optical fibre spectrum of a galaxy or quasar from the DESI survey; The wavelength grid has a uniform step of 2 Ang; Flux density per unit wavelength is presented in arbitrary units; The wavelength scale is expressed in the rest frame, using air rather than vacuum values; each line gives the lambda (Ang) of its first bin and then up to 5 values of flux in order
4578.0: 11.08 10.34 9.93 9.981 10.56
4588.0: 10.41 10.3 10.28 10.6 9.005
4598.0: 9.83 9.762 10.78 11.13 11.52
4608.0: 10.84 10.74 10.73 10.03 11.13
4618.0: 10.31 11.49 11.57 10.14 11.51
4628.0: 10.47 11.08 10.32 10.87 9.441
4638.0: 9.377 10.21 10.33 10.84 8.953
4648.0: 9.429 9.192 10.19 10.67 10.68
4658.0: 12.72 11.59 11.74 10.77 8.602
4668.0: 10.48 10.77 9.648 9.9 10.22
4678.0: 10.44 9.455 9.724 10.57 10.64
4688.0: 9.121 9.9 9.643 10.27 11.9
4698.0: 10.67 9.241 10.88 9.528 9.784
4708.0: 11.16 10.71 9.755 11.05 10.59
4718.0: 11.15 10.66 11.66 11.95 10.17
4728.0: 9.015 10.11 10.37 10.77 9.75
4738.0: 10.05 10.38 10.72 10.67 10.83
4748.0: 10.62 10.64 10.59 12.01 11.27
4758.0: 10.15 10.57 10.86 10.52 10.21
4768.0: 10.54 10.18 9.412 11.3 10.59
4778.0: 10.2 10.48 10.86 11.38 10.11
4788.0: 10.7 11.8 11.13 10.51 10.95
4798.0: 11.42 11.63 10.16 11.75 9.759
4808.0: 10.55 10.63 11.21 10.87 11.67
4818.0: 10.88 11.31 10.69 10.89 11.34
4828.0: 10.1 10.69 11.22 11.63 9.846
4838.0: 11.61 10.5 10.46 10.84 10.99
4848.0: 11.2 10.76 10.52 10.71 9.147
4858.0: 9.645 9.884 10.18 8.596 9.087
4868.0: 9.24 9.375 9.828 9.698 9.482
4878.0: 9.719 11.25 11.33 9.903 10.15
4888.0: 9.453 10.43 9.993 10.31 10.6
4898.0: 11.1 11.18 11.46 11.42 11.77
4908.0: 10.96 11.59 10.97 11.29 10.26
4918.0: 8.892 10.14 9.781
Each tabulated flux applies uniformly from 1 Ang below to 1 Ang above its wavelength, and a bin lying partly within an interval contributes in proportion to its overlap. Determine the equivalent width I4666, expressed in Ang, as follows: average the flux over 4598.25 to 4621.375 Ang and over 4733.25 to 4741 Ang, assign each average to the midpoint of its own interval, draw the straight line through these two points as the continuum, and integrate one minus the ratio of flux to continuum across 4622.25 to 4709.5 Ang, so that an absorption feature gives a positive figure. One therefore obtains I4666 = 1.7 Ang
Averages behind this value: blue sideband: 10.8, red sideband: 10.2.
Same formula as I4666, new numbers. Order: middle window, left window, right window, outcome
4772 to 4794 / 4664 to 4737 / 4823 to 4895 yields -1.05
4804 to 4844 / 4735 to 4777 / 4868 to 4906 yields -1.49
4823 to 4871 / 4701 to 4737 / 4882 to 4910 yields 1.40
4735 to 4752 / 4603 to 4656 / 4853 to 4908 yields -0.18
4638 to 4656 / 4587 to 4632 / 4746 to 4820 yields 1.13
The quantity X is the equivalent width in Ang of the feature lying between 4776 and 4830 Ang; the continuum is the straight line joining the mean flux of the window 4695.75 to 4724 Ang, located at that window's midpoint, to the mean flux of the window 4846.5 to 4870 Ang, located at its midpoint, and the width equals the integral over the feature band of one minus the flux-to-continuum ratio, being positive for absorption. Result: -3.7 Ang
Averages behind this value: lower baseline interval 10.6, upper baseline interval 9.91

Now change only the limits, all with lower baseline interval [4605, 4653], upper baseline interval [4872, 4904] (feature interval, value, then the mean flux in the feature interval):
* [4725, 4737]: 0.5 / 10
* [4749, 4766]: -0.6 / 10.8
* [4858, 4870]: 1.2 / 9.42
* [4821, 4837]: -0.6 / 10.8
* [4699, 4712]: 0.3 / 10.2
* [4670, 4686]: 0.5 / 10.1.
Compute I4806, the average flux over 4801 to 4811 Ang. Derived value 10.6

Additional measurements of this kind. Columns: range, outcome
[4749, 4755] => 11.1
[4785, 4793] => 10.9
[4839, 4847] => 10.7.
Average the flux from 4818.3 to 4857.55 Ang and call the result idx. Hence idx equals 10.7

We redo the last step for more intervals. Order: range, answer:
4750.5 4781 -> 10.6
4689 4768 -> 10.5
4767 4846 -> 10.8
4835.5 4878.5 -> 10.1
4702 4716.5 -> 10.4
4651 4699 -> 10.4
